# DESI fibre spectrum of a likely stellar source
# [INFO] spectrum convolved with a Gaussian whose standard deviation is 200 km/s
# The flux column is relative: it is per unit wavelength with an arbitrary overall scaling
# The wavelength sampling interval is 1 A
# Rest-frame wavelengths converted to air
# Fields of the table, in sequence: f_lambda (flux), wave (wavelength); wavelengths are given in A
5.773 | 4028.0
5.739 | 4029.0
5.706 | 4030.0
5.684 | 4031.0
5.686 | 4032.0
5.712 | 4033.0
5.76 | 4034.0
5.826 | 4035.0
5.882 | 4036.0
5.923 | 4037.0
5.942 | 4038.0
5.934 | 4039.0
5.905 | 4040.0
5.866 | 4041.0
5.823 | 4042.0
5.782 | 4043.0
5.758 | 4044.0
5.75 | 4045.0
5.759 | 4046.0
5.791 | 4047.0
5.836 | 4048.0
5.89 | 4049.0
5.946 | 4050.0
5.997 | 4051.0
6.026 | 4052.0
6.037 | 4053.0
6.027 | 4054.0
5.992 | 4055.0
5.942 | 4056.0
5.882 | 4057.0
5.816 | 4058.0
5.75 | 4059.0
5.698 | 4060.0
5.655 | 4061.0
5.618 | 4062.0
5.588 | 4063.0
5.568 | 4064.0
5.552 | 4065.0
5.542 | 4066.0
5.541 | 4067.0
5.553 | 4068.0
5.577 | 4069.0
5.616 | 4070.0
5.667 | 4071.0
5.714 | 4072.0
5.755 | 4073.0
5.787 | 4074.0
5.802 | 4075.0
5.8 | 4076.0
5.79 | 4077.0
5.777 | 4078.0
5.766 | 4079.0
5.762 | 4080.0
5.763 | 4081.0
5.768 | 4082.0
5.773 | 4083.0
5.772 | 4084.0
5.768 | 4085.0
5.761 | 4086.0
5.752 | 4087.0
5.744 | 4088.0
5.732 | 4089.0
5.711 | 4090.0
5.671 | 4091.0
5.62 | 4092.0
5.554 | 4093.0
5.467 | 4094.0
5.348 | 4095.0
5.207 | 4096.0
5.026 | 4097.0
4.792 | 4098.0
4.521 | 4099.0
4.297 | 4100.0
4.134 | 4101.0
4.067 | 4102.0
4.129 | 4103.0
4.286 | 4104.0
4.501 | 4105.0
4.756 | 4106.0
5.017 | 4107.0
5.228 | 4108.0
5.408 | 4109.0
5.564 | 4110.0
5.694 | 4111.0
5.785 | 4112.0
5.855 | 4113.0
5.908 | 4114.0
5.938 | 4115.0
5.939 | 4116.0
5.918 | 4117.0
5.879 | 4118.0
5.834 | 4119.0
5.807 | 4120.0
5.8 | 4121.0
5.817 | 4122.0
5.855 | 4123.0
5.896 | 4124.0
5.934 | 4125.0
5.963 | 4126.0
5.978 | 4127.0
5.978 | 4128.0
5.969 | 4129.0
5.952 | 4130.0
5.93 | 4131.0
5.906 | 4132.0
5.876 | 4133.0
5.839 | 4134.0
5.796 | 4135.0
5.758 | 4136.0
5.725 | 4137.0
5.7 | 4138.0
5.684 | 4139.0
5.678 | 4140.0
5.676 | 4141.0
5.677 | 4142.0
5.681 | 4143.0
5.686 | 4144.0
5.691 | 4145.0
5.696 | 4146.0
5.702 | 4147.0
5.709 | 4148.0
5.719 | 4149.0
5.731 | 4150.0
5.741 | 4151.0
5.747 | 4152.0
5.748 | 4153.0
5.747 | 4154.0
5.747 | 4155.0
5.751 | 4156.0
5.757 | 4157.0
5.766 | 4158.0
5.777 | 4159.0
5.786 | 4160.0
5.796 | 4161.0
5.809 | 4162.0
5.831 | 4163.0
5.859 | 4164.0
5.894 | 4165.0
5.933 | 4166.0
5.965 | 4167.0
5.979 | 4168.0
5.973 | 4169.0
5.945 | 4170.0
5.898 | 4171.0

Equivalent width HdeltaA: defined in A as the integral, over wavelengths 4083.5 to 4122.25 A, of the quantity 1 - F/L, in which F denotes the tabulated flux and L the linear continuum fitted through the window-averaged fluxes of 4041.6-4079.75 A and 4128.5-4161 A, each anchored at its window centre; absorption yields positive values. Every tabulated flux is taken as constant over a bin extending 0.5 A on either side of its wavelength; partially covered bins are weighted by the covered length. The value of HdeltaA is 2.74 A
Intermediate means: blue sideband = 5.77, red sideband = 5.76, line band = 5.36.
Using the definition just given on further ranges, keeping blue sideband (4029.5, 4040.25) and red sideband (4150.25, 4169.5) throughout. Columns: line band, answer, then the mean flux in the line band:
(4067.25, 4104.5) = 2.6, 5.41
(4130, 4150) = 0.2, 5.75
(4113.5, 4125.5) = -0.1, 5.88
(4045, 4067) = 0.1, 5.8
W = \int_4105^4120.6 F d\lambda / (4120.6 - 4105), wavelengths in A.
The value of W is 5.6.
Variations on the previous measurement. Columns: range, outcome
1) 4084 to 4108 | 5.1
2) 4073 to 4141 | 5.56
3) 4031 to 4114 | 5.57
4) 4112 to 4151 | 5.82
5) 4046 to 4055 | 5.94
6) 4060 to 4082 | 5.68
